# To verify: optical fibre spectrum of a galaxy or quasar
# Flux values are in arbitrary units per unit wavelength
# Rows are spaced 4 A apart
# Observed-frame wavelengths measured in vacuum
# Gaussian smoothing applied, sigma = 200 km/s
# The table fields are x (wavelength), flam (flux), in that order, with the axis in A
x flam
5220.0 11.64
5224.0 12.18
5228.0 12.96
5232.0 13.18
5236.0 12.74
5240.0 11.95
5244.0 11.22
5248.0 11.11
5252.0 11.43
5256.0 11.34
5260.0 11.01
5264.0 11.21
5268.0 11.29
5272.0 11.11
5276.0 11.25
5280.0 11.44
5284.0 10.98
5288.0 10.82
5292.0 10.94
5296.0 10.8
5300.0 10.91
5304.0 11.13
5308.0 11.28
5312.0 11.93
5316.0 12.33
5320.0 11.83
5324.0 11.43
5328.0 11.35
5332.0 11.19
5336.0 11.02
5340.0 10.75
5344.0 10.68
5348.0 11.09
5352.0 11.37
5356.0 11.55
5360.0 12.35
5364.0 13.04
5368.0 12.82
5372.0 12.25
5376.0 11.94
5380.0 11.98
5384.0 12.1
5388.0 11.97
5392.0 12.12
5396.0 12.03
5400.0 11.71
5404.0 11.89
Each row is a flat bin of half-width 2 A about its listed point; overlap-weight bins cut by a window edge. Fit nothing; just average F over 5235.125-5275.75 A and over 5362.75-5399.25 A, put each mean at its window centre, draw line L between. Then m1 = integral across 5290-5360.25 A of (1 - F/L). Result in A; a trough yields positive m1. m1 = 3.2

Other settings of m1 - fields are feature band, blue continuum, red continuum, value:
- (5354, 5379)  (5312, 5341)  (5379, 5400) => -1.05 A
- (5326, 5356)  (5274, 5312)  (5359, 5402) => 1.57 A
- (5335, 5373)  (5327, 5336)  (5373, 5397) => -0.44 A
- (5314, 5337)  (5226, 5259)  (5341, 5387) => 0.72 A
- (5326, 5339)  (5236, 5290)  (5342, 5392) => 0.63 A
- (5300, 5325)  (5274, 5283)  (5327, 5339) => -0.90 A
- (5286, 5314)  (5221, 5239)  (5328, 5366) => 1.91 A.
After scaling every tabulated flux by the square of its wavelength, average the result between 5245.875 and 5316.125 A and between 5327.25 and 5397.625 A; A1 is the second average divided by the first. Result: 1.1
